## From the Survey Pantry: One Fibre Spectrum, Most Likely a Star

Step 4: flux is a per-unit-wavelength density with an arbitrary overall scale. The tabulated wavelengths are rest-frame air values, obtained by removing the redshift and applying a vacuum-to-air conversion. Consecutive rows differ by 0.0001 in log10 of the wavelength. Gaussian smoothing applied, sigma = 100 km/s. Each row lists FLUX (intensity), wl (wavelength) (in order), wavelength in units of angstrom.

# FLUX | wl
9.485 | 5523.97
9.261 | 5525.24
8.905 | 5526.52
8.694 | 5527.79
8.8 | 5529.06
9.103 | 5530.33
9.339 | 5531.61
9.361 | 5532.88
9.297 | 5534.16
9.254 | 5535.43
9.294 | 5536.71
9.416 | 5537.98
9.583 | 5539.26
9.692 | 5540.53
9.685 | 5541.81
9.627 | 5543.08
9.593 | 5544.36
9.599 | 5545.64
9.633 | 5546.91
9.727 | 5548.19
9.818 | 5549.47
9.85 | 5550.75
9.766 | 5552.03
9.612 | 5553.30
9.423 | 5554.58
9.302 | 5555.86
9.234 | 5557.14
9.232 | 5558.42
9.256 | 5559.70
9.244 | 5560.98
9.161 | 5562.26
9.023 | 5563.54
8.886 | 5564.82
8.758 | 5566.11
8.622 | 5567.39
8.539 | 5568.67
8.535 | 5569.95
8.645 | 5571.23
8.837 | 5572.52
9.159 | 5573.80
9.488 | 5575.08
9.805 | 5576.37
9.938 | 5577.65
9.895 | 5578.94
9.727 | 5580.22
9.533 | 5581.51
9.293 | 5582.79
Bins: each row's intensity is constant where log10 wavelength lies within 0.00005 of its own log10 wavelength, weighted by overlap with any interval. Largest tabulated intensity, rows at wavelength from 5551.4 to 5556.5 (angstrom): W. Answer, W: 9.766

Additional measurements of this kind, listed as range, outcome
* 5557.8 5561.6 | 9.256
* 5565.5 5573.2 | 8.837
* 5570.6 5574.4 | 9.159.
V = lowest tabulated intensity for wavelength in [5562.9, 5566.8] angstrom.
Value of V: 8.758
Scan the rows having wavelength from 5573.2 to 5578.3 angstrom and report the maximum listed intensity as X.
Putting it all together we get 9.938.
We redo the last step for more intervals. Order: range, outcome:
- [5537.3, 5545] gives 9.692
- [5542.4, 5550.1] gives 9.818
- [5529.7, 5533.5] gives 9.361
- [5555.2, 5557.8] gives 9.302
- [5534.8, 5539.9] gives 9.583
